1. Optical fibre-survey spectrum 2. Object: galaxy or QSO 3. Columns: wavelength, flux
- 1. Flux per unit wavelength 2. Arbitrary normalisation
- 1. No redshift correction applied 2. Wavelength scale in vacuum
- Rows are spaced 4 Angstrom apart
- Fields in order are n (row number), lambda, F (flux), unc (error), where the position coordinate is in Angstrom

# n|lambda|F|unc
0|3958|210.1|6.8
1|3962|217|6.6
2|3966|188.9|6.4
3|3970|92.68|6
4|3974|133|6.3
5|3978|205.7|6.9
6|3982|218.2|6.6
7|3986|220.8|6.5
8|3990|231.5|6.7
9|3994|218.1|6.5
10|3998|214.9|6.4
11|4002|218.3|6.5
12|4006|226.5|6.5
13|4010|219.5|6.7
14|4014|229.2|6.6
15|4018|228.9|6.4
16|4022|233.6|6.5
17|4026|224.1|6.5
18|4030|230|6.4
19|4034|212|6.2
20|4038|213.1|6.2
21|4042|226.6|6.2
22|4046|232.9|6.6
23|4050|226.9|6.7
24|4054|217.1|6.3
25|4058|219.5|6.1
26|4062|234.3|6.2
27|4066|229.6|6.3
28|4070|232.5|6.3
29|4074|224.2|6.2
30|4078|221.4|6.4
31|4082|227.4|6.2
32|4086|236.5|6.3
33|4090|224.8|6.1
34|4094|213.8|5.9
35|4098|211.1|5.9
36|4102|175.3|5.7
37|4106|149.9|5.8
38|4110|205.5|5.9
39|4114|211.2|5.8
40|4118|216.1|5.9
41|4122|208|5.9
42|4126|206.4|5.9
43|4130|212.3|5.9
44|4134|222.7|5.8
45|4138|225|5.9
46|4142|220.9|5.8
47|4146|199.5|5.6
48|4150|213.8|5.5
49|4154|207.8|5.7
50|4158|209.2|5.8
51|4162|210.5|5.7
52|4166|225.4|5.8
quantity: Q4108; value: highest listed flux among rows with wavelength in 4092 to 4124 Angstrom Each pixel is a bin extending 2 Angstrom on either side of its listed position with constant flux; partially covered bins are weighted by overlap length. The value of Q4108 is 216.1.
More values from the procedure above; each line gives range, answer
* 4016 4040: 233.6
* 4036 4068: 234.3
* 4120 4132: 212.3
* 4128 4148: 225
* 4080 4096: 236.5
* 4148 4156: 213.8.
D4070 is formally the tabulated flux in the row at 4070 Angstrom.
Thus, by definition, 232.5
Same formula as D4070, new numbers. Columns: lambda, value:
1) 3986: 220.8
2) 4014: 229.2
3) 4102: 175.3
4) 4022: 233.6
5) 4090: 224.8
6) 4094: 213.8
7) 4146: 199.5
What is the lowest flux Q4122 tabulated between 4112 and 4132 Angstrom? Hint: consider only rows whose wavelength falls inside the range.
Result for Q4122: 206.4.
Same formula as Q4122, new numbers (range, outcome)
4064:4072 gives 229.6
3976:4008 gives 205.7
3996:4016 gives 214.9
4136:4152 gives 199.5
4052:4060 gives 217.1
